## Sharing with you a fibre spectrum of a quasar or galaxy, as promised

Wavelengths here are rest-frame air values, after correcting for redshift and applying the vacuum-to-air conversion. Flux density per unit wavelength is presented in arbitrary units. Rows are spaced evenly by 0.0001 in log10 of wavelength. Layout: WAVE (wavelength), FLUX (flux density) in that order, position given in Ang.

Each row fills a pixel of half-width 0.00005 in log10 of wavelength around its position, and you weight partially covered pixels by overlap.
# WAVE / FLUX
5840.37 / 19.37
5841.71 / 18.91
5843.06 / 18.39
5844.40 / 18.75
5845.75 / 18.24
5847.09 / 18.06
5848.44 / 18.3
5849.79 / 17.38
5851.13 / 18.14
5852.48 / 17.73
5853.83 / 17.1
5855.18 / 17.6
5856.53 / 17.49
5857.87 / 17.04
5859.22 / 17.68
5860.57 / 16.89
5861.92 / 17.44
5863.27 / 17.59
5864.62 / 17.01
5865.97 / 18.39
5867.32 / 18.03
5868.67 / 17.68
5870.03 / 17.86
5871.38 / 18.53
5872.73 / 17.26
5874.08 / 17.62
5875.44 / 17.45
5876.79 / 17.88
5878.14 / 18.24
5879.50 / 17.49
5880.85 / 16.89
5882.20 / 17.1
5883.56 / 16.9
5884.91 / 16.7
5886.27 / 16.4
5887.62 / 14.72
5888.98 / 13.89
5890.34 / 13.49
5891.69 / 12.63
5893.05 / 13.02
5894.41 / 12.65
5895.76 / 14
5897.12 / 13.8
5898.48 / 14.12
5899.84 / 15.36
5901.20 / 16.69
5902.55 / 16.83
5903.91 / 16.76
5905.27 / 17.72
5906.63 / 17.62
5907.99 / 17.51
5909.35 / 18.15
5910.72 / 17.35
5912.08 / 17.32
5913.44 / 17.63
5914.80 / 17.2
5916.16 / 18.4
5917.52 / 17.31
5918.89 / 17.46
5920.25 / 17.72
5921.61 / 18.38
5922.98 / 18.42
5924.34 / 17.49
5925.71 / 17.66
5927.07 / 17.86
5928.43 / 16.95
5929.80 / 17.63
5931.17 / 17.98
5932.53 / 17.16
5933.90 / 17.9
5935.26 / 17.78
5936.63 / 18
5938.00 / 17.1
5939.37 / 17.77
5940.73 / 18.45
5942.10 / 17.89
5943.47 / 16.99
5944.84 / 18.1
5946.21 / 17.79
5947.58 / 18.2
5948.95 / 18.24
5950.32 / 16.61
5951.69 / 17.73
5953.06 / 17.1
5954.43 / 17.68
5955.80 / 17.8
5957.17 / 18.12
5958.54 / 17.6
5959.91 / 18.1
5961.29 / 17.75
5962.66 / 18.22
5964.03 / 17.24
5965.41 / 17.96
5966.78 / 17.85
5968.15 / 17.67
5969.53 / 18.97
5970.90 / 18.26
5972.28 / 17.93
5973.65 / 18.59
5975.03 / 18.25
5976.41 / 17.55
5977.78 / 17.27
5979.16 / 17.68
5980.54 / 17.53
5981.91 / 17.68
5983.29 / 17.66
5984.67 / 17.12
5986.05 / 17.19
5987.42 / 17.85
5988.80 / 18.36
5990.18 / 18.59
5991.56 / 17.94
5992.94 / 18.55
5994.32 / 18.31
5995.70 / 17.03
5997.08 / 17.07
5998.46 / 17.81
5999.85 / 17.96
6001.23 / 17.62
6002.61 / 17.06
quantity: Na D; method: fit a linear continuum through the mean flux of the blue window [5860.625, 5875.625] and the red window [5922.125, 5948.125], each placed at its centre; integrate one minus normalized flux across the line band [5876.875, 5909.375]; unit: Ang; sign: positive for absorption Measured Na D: 3.6 Ang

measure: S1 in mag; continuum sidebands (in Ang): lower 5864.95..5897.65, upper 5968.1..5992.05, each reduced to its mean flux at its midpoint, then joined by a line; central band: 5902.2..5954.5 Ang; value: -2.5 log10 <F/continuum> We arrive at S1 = -0.04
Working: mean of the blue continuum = 16.2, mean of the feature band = 17.6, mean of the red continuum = 17.9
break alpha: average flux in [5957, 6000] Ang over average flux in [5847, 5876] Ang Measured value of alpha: 1.01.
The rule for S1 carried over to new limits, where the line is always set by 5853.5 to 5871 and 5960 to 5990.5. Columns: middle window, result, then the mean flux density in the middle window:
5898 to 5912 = 0.050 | 16.9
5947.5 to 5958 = 0.008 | 17.7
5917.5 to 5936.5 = 0.001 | 17.7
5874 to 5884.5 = 0.011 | 17.4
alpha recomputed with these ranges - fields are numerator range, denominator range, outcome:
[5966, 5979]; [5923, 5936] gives 1.02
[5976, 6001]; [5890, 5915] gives 1.12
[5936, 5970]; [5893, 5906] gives 1.17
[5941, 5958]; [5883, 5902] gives 1.21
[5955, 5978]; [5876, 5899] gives 1.17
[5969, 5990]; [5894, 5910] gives 1.12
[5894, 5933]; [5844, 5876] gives 0.96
